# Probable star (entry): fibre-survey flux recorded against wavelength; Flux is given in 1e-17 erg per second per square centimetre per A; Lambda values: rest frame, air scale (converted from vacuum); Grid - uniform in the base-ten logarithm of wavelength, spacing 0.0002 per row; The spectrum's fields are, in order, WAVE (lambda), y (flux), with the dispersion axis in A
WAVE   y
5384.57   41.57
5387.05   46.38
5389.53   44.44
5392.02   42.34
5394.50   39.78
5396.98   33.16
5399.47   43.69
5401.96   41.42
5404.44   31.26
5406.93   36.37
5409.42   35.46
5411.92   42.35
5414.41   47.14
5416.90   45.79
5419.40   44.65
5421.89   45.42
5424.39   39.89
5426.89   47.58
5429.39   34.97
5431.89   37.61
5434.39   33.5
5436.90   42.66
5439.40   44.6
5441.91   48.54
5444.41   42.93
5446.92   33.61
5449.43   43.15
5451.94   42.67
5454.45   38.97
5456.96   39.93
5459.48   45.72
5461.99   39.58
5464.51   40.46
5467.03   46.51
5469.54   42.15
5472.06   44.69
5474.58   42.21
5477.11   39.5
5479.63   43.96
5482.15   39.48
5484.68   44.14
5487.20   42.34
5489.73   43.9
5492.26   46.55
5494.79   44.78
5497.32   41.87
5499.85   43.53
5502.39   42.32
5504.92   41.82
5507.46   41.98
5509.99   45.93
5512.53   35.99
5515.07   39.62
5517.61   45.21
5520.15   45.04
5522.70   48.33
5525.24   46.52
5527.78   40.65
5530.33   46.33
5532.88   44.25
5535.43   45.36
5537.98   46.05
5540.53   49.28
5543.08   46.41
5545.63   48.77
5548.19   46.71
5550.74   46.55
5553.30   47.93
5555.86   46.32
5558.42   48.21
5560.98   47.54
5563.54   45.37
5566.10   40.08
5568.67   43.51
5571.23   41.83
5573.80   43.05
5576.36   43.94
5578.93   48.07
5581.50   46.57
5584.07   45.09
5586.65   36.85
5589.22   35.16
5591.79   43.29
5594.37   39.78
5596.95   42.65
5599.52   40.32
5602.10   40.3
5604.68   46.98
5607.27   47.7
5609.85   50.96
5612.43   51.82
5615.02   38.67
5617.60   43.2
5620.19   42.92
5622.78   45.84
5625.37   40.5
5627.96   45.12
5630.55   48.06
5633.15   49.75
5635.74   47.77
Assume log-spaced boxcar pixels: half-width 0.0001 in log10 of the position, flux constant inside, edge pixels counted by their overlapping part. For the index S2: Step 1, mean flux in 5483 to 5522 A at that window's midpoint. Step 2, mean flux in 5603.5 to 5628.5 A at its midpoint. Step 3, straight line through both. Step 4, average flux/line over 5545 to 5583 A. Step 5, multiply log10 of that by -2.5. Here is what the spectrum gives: -0.03 mag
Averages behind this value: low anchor 43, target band 45.6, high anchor 45.4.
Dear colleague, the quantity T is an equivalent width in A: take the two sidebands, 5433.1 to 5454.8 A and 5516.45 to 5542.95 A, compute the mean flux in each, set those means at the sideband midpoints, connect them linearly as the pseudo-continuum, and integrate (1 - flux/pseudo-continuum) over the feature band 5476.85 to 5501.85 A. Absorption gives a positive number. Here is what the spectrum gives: 0.3 A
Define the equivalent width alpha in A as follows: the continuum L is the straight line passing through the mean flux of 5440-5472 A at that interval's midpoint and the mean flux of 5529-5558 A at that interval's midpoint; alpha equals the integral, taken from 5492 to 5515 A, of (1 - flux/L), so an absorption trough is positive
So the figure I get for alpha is 1.1 A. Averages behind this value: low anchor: 42.2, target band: 42.4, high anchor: 46.7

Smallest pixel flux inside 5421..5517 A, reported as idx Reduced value 33.5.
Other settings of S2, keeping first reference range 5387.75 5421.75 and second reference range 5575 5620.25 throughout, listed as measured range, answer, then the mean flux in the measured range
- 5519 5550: -0.08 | 46.2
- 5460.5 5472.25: -0.02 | 42.6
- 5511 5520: 0.04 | 41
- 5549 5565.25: -0.09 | 46.8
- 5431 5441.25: 0.03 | 40.2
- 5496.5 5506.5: 0.00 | 42.4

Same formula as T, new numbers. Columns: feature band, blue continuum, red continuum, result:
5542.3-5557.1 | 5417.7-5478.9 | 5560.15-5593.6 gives -1.5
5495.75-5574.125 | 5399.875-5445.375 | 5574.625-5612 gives -3.3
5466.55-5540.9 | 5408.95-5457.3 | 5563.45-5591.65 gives -2.5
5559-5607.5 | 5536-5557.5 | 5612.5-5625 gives 2.4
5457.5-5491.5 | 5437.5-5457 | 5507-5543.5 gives 0.1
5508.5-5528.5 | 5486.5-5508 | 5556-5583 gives 0.1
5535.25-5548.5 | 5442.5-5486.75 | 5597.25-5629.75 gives -1.2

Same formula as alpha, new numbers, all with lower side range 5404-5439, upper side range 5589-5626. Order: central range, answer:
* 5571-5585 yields -0.6 A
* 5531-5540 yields -0.7 A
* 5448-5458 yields 0.0 A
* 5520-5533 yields -0.9 A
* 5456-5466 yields -0.1 A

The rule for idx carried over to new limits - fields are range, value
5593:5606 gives 39.78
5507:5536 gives 35.99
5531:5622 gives 35.16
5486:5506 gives 41.82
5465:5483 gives 39.48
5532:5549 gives 44.25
